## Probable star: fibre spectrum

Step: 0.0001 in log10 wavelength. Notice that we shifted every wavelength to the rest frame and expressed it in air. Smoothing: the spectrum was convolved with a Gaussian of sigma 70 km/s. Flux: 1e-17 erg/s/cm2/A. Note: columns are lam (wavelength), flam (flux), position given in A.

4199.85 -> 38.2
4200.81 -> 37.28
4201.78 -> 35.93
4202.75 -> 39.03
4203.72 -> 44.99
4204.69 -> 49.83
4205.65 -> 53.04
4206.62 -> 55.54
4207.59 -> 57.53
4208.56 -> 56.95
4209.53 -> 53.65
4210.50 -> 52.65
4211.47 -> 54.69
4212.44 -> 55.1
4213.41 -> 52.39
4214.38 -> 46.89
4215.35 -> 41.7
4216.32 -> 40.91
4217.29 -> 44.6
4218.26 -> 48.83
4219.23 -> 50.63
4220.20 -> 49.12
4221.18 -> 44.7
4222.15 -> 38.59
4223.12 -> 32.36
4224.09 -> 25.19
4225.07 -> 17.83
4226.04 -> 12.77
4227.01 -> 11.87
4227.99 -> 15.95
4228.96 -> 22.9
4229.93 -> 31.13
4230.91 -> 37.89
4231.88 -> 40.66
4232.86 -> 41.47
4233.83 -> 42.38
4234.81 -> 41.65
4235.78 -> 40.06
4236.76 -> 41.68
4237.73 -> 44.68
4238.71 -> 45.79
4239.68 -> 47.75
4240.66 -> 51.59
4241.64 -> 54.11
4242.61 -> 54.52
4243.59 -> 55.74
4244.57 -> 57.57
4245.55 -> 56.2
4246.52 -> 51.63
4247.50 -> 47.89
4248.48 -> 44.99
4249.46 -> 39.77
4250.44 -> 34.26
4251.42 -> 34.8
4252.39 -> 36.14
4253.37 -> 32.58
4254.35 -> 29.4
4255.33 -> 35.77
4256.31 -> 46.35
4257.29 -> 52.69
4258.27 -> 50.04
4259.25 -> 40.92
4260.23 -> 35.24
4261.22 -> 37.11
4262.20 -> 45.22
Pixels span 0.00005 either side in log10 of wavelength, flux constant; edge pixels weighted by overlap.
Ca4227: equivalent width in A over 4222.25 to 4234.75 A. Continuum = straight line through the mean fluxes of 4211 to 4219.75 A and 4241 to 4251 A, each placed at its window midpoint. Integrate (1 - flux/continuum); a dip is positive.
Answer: 5.2 A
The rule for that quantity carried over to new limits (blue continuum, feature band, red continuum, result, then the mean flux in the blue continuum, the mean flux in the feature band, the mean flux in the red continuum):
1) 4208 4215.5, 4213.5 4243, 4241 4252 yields 6.7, 52.2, 38.8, 48.3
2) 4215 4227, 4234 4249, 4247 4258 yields -4.0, 36.2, 48.9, 39.7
